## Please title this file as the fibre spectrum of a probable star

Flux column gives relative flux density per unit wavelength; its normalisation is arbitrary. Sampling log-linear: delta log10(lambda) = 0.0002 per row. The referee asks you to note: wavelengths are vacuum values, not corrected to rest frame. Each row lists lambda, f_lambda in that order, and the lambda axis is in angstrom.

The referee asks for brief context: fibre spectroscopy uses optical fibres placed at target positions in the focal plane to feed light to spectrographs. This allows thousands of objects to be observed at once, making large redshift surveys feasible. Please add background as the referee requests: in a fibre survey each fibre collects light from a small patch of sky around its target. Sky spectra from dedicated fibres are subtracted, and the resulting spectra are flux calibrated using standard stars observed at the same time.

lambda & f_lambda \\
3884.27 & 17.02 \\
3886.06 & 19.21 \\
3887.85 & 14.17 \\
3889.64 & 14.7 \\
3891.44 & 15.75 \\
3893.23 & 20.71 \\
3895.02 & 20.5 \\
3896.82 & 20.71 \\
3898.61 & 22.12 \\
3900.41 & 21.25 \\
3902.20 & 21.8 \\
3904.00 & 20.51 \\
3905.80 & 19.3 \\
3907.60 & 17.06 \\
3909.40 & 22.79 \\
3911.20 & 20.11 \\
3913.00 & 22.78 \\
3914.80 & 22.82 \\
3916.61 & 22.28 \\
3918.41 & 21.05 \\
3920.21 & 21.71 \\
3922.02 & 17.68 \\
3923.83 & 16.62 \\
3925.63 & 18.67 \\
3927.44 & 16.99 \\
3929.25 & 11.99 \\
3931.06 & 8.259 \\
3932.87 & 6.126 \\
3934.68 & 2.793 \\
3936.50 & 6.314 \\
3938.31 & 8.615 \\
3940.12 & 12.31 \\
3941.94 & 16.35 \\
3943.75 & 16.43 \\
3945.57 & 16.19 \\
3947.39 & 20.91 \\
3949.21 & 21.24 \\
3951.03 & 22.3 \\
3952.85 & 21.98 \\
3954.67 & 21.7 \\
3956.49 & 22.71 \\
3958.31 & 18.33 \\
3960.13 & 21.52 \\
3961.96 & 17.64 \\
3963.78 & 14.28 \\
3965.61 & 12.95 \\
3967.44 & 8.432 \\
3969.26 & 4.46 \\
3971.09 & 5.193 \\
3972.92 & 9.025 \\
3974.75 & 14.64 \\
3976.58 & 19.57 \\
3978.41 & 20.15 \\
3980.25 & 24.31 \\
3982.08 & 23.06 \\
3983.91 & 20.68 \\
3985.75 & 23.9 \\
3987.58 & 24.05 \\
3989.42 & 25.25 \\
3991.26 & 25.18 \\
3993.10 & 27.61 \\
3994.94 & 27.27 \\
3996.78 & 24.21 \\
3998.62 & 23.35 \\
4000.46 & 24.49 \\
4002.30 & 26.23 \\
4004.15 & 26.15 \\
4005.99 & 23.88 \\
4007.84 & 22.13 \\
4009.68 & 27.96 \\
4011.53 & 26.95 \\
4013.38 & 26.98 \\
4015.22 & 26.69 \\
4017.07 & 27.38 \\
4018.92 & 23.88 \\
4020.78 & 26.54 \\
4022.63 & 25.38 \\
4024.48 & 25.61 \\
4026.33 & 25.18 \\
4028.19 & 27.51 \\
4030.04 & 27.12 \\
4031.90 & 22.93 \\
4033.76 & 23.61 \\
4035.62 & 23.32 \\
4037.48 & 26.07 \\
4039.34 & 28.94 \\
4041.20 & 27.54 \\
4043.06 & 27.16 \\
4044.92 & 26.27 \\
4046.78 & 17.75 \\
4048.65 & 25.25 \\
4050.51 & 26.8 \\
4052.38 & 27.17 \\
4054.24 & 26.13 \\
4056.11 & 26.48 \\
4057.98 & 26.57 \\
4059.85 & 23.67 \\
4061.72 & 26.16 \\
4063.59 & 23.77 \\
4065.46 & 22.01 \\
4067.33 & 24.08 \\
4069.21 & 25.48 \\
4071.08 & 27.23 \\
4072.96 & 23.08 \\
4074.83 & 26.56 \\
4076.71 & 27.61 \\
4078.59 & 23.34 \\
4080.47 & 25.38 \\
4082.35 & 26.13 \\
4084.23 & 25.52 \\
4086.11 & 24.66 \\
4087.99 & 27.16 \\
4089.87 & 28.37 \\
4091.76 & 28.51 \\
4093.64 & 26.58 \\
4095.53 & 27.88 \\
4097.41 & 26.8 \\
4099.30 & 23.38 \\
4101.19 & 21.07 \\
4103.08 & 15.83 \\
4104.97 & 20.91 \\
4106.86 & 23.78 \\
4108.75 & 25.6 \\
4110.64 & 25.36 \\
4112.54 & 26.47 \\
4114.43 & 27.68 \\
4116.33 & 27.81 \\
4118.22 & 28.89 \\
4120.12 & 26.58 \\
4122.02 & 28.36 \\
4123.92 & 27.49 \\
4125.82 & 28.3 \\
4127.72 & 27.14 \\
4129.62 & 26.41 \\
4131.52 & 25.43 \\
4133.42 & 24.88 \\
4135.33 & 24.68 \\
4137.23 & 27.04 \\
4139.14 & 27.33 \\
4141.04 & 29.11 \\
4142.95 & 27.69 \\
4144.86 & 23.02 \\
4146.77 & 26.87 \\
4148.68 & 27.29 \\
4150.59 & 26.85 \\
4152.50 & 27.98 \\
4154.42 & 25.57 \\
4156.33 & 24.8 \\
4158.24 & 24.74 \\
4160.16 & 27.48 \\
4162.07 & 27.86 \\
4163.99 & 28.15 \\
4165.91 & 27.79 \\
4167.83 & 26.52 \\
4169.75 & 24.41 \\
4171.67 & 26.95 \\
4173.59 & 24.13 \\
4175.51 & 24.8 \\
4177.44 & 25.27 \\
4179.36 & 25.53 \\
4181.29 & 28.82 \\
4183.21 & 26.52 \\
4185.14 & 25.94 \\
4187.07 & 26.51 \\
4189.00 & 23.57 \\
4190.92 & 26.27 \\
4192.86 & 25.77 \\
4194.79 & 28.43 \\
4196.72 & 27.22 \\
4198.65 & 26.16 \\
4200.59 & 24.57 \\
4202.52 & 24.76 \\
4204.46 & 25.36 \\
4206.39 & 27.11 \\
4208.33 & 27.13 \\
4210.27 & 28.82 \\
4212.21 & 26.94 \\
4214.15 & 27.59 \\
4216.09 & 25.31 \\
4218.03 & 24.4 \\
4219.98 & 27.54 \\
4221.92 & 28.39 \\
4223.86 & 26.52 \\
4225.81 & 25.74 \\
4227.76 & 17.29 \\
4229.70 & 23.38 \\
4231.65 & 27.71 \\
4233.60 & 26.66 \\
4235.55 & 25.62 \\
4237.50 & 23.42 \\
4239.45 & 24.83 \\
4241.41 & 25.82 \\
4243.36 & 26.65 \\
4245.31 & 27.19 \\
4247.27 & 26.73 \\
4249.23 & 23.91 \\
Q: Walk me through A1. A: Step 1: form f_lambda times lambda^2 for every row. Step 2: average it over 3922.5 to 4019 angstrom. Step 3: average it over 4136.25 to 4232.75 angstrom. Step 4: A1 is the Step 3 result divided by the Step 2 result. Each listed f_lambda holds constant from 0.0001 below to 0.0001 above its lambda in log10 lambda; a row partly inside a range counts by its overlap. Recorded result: 1.53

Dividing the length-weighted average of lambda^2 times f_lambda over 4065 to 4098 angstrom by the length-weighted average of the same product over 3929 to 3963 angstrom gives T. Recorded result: 1.79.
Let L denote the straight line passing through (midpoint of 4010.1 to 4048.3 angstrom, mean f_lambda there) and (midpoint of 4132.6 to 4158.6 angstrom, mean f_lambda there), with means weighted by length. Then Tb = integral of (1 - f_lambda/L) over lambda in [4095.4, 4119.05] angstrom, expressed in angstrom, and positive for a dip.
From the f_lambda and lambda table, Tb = 1.4 angstrom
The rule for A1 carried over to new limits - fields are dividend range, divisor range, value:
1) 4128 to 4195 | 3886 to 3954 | 1.70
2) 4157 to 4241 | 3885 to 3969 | 1.72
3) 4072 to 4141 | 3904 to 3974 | 1.75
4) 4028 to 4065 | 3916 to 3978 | 1.76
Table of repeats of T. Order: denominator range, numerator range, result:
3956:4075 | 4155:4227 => 1.24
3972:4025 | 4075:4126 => 1.13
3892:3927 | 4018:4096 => 1.35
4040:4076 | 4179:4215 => 1.12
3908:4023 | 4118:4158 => 1.48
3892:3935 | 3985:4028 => 1.46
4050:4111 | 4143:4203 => 1.09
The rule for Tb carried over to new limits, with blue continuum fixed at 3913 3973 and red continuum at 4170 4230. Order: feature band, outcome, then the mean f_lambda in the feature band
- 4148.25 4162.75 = -1.45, 26.5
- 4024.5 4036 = -3.64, 25.1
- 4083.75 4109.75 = -3.59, 24.7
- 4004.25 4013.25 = -3.61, 25.5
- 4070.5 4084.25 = -3.03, 25.6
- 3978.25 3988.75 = -3.53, 22.9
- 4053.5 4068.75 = -3.44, 24.9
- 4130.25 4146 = -1.85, 26.2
